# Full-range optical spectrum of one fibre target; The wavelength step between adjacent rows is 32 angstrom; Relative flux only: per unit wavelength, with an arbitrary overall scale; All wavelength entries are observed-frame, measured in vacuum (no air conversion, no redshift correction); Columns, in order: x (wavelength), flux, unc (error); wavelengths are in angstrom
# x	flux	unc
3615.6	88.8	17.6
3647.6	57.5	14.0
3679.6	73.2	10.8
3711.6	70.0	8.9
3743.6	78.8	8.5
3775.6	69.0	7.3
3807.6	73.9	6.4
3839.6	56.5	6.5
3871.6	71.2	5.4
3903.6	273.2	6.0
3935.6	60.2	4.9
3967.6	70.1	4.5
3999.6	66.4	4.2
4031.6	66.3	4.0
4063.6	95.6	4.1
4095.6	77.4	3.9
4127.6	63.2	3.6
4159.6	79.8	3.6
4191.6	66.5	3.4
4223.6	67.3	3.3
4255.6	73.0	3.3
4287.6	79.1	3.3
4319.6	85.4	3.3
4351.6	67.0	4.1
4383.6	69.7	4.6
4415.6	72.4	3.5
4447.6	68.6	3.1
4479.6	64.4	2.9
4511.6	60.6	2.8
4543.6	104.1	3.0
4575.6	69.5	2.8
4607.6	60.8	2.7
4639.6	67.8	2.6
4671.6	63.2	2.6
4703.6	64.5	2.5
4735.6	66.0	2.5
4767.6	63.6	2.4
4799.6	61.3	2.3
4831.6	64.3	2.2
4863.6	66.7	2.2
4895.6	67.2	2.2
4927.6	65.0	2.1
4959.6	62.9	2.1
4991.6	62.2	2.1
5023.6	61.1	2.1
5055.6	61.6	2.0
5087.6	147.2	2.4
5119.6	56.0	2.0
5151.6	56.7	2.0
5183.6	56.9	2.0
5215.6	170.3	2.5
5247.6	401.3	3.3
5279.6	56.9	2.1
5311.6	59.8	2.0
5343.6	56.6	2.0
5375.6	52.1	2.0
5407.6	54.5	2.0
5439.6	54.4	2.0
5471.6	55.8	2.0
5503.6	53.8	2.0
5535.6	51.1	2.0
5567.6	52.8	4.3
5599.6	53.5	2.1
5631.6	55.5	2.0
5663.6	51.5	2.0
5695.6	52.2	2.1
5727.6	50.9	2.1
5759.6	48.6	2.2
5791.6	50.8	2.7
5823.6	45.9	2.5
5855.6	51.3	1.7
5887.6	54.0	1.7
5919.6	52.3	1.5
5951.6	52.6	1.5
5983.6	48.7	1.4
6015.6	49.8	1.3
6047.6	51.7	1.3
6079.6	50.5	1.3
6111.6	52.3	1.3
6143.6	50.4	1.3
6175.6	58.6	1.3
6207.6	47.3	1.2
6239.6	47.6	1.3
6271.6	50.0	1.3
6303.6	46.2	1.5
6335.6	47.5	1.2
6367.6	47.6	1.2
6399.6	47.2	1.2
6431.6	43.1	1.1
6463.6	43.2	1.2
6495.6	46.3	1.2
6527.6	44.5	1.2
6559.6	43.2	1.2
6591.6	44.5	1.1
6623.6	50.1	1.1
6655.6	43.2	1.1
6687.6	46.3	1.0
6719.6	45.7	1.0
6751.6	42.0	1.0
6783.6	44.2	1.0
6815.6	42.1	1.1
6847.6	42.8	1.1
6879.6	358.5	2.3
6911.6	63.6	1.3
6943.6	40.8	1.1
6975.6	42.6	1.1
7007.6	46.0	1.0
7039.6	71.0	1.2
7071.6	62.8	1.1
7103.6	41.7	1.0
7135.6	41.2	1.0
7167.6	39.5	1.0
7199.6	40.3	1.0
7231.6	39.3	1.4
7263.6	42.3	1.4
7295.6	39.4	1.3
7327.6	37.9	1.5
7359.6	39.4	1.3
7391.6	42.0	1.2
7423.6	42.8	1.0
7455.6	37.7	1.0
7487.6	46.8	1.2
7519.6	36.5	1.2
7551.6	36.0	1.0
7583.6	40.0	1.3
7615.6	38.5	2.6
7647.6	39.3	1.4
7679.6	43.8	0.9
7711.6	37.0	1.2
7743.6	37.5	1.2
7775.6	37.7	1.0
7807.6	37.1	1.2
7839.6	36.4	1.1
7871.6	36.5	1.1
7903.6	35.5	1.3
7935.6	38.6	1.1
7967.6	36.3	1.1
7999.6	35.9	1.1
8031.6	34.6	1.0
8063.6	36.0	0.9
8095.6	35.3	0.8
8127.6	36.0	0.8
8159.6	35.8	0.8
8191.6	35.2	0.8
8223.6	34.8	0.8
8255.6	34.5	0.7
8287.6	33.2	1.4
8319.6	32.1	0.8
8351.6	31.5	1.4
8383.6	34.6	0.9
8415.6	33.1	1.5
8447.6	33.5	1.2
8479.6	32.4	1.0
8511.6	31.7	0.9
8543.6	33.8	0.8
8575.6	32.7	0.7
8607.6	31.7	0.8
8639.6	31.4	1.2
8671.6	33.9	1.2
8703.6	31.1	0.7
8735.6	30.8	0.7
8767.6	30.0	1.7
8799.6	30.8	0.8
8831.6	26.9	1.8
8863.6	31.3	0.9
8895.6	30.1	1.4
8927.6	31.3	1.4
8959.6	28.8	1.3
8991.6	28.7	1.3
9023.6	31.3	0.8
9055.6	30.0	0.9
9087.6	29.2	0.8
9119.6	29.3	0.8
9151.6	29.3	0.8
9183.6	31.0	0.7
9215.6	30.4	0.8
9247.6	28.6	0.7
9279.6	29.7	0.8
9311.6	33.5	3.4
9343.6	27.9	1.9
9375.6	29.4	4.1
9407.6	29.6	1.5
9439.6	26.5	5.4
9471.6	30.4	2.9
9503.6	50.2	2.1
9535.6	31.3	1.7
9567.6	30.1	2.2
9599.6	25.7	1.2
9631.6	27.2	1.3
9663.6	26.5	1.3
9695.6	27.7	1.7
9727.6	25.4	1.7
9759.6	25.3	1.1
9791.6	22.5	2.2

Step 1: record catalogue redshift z 0.05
